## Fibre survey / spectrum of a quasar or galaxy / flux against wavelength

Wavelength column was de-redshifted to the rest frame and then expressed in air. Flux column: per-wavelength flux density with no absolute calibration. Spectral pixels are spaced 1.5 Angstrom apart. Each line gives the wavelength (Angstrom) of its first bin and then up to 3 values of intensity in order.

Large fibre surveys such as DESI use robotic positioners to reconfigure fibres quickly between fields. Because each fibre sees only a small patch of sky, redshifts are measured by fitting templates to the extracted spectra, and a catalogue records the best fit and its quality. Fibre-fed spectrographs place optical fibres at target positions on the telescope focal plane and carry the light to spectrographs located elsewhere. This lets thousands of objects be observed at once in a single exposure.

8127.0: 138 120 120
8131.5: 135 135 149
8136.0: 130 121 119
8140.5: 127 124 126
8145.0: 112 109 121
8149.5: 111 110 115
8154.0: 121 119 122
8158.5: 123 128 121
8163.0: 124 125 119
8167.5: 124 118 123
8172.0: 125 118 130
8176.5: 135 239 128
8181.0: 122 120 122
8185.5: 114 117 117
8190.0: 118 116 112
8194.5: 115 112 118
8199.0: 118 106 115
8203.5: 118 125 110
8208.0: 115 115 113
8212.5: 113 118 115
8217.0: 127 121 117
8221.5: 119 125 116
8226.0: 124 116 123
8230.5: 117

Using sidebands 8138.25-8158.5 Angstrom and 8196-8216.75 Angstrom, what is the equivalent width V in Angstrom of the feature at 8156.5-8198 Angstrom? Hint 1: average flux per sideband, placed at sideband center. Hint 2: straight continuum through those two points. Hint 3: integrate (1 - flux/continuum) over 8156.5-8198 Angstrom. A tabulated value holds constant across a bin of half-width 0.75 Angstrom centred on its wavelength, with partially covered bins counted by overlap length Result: -3.0 Angstrom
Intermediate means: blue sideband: 118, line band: 125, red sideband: 115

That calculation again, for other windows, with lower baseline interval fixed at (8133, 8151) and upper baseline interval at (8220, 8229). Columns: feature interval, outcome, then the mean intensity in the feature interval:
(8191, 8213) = 1.09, 115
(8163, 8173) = -0.05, 122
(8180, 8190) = 0.20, 119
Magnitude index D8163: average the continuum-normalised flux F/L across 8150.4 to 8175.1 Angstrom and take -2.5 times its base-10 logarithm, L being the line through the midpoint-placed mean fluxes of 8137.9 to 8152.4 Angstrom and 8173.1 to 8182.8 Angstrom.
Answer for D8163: 0.09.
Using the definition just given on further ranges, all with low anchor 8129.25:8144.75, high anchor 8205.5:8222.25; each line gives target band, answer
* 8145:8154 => 0.11 mag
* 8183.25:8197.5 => 0.04 mag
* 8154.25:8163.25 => 0.02 mag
